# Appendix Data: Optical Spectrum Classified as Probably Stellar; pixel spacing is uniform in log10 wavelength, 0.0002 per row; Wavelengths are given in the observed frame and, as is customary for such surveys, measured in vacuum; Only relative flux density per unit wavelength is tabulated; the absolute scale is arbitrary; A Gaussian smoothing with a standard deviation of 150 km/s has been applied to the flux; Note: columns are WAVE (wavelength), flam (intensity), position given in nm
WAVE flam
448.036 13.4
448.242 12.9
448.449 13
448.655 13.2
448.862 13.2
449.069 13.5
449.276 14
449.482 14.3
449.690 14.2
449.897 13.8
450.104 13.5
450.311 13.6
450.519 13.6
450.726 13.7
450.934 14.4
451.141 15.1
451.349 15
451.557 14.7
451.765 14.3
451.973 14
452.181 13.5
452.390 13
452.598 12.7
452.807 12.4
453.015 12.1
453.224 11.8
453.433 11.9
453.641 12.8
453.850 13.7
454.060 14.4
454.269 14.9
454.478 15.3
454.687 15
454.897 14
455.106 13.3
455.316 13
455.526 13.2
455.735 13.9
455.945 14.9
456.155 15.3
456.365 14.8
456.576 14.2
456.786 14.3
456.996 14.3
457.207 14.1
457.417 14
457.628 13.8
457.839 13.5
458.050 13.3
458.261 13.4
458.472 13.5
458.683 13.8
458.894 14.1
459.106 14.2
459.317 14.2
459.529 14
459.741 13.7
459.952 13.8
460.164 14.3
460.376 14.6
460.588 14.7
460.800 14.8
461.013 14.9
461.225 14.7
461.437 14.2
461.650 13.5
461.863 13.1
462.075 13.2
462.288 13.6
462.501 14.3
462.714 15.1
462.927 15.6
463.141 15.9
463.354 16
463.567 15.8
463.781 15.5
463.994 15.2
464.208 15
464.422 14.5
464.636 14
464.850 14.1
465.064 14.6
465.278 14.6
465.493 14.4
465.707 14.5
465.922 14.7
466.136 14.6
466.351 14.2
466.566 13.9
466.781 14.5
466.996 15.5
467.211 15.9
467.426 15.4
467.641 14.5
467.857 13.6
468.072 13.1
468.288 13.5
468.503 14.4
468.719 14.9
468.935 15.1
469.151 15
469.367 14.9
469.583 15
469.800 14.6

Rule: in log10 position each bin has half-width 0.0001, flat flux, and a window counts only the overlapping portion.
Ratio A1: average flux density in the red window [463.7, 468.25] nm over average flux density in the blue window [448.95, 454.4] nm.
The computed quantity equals 1.1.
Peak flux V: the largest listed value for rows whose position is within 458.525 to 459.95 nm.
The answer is 14.2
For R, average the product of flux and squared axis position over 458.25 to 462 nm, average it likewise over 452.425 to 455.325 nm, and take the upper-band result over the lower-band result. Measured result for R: 1.1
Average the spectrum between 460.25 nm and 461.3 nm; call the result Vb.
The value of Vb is 14.7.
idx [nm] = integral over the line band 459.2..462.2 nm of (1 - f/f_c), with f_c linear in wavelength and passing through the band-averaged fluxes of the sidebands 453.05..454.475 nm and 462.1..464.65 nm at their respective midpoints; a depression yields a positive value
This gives 0.09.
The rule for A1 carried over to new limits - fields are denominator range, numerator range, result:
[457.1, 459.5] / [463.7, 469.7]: 1.06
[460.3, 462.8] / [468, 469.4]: 1.01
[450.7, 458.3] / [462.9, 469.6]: 1.07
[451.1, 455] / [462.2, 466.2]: 1.08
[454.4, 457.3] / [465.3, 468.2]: 1.02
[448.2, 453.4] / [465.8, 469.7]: 1.08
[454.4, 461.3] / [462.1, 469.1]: 1.04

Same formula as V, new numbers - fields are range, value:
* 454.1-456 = 15.3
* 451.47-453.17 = 14.7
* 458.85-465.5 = 16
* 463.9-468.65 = 15.9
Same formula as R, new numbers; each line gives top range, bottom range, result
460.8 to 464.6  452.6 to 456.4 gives 1.12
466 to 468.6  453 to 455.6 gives 1.13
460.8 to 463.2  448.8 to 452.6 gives 1.08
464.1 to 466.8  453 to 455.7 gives 1.12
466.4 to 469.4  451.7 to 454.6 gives 1.16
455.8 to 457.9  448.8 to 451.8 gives 1.05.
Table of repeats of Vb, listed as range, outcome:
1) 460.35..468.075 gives 14.6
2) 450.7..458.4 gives 13.8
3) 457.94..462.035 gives 14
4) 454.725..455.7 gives 13.5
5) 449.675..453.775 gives 13.5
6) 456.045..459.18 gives 14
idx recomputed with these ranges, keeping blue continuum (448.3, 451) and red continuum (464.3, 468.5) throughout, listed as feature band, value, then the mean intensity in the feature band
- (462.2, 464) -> -0.121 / 15.2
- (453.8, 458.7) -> -0.043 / 14.1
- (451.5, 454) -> 0.134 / 13.1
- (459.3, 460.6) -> -0.001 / 14.1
